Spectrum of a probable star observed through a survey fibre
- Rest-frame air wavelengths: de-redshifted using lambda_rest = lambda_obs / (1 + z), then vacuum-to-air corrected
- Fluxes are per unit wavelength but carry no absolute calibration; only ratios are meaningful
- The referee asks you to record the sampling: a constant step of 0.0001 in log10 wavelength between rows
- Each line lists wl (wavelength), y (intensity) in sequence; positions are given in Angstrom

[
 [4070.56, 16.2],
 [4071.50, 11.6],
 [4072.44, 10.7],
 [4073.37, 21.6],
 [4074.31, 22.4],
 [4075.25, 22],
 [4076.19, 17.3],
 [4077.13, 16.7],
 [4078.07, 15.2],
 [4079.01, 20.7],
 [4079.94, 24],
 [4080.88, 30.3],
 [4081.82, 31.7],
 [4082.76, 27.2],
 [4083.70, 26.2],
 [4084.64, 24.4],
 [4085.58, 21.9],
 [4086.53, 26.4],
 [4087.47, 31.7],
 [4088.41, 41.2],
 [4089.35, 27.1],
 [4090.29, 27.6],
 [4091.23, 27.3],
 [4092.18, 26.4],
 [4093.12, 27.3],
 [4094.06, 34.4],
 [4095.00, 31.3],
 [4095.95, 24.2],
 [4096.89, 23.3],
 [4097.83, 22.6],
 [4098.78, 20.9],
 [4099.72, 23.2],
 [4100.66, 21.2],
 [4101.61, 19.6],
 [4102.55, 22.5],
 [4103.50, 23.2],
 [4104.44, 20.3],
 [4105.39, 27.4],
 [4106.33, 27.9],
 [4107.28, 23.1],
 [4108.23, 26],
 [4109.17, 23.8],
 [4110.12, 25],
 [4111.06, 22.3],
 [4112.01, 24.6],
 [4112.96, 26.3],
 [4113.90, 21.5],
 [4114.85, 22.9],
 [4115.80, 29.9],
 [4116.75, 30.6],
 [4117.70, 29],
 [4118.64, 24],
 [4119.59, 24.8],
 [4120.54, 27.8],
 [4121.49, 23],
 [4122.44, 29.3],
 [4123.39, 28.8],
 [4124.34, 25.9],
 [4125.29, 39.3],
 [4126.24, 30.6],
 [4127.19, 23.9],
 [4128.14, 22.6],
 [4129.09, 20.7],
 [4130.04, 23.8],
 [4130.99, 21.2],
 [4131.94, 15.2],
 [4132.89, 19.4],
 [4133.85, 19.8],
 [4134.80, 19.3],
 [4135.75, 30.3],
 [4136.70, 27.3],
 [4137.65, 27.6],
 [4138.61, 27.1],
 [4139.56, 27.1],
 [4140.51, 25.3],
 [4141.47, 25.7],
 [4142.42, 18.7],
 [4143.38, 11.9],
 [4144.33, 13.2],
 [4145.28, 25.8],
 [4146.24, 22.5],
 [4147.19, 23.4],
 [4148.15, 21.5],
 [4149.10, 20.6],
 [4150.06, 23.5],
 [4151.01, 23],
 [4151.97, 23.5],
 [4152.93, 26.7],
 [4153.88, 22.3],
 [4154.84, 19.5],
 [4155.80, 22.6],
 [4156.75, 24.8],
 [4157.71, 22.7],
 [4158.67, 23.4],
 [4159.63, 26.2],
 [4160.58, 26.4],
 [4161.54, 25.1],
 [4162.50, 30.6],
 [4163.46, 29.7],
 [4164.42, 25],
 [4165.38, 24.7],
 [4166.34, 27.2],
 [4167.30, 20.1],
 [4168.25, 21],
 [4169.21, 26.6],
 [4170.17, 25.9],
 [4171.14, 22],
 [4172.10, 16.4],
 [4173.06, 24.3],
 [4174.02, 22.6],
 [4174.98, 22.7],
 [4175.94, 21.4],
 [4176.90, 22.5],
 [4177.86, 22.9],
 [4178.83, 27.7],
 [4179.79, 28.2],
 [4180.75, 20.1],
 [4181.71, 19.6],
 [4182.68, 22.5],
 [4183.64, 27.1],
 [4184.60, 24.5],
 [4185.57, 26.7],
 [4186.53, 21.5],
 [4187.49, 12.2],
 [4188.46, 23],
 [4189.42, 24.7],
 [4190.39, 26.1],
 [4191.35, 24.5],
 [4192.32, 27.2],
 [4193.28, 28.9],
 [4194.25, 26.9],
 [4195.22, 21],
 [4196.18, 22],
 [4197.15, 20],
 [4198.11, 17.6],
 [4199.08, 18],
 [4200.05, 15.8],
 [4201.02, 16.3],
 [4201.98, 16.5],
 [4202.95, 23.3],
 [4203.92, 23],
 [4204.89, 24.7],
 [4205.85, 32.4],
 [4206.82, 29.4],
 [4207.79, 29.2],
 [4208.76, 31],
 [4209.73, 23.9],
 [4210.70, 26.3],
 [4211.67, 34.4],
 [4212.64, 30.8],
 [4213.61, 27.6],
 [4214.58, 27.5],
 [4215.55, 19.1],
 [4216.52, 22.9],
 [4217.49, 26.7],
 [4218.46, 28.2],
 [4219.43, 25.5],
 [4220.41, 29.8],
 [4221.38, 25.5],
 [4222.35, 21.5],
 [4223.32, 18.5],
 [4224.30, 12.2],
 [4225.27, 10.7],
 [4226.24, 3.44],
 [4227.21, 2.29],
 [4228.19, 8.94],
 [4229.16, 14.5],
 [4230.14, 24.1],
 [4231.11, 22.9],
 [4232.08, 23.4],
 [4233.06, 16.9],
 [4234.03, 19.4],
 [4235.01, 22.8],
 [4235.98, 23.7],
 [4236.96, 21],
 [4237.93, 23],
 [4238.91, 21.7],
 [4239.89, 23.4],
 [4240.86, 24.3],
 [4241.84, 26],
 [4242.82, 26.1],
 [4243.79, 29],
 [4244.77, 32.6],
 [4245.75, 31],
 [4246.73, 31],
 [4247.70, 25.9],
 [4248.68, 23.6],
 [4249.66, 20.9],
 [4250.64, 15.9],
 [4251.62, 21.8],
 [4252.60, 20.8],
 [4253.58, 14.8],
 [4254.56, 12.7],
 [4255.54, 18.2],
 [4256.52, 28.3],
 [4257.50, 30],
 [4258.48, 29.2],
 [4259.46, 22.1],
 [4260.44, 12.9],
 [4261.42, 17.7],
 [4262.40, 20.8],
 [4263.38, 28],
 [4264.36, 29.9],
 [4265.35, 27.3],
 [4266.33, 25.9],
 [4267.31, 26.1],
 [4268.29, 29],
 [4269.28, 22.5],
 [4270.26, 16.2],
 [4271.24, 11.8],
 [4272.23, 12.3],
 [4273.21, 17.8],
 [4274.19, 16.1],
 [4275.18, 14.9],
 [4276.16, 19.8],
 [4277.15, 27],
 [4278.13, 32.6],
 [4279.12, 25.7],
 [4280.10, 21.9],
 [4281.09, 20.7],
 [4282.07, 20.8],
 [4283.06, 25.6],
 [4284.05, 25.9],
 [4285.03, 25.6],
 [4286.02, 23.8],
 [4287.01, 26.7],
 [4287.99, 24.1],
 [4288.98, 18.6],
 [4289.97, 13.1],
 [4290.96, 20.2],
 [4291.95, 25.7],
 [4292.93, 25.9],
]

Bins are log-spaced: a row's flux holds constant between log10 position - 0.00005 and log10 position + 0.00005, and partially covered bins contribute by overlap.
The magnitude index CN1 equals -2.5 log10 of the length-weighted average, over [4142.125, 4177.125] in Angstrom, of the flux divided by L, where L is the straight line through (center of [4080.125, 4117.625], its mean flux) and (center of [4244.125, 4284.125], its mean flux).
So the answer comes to 0.08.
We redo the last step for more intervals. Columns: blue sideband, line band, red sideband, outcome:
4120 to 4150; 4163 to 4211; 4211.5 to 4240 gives -0.07 mag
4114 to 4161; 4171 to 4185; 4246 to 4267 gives 0.03 mag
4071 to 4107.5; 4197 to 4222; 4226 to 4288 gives -0.10 mag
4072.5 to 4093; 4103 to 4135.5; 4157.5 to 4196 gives -0.01 mag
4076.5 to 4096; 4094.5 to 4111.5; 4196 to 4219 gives 0.12 mag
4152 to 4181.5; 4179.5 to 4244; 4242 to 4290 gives 0.05 mag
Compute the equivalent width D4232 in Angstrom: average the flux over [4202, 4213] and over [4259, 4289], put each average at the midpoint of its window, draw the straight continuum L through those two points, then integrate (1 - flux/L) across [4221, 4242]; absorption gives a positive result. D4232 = 5.8 Angstrom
